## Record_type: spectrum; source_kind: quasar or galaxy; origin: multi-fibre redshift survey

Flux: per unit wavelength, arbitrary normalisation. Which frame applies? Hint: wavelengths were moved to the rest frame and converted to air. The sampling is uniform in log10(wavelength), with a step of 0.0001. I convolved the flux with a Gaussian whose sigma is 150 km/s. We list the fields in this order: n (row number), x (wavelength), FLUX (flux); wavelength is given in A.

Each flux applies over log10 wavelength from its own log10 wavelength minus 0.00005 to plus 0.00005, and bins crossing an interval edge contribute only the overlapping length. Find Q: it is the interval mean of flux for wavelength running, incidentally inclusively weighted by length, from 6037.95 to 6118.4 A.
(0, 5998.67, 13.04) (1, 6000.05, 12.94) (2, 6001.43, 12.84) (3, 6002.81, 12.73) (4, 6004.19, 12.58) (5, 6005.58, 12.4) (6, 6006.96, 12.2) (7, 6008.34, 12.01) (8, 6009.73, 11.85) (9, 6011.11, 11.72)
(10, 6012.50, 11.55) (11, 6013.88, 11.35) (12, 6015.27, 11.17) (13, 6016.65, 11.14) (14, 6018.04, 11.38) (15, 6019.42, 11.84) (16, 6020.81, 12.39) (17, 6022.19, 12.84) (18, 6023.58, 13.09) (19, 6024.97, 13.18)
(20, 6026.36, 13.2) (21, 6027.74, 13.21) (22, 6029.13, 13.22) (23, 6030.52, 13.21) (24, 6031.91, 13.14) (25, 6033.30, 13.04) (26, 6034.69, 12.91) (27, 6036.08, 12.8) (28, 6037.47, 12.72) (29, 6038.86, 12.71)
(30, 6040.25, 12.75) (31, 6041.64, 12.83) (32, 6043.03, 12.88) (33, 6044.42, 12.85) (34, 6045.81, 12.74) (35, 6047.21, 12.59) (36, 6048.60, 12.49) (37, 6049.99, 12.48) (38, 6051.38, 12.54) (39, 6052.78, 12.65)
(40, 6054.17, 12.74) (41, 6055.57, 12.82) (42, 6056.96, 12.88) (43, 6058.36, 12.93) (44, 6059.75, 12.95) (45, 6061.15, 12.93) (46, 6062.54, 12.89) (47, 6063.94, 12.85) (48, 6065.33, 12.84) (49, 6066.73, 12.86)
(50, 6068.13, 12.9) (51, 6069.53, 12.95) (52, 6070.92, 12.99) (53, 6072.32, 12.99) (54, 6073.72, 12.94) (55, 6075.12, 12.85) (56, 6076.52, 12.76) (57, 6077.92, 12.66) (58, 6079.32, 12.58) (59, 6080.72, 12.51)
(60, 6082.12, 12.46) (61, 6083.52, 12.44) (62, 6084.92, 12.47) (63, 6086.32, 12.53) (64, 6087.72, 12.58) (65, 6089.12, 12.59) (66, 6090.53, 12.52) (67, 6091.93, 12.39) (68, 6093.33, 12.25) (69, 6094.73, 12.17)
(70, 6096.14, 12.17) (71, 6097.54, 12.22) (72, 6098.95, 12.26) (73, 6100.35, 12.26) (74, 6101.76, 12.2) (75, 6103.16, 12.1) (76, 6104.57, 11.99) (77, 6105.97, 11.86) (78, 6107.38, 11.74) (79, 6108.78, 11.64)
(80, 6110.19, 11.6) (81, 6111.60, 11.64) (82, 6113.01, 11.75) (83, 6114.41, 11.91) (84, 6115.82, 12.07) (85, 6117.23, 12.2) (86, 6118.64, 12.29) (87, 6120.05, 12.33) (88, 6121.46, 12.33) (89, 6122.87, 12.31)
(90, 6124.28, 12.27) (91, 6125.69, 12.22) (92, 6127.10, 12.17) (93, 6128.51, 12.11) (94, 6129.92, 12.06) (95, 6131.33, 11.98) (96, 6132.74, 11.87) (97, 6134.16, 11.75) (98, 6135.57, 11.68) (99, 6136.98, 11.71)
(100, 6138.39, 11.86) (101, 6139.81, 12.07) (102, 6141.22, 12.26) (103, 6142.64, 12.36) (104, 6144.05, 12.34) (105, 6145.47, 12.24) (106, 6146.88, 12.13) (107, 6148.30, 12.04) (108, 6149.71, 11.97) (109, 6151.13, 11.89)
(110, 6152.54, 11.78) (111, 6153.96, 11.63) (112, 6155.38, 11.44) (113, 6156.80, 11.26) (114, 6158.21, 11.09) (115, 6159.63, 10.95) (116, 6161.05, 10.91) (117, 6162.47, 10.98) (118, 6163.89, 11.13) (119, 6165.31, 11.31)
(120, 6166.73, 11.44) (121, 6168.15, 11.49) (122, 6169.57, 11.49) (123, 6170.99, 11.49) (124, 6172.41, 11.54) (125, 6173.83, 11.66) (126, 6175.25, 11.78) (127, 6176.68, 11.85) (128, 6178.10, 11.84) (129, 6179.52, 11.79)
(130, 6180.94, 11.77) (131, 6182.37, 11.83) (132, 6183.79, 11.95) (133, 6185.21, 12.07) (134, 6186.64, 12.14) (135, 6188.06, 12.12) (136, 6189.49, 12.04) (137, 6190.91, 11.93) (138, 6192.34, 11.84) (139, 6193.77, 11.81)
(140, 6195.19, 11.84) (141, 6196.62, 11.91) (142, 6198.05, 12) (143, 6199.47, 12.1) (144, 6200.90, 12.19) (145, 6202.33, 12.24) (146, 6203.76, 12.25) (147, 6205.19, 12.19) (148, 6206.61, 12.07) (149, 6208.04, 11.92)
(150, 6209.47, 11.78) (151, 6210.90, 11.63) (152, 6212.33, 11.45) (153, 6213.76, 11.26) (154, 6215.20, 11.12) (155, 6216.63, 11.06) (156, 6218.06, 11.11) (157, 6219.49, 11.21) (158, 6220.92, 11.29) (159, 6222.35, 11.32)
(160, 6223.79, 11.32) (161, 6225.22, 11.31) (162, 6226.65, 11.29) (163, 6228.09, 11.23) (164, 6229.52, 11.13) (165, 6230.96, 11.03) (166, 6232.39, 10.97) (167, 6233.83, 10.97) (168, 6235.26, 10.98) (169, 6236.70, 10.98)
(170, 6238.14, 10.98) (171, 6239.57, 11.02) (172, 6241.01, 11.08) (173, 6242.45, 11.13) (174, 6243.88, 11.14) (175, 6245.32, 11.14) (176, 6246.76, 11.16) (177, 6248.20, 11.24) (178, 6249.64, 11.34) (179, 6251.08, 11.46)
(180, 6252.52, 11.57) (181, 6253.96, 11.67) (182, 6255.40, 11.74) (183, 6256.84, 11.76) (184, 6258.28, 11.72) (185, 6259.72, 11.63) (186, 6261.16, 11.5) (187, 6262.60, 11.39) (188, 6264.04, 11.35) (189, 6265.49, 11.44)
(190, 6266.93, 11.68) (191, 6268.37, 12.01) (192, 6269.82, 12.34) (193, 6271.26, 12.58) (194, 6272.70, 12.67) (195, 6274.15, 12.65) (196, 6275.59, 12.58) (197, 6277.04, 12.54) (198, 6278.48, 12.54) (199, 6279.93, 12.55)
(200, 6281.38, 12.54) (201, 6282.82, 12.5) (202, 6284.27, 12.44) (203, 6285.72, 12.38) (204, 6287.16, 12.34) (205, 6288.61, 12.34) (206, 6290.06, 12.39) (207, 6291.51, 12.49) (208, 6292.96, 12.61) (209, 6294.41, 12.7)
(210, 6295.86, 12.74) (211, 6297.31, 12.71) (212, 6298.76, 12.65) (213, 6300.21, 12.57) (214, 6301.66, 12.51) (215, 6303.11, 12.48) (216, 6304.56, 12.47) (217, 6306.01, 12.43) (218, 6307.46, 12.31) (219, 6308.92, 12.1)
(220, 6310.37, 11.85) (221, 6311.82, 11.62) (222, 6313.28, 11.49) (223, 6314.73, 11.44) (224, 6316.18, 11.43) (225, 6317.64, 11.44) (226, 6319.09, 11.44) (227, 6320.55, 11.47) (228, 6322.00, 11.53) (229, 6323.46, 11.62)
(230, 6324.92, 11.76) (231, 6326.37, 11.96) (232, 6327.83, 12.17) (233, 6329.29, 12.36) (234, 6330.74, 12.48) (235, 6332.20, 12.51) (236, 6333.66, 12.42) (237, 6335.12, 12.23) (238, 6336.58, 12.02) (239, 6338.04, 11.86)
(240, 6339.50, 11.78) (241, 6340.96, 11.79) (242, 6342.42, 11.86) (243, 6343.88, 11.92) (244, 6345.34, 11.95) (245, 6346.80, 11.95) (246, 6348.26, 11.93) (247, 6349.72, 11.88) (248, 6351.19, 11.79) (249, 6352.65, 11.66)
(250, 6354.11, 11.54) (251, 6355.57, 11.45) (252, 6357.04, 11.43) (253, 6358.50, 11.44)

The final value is 12.5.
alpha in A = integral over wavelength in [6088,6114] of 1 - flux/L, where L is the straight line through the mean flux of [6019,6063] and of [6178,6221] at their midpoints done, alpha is 0.8 A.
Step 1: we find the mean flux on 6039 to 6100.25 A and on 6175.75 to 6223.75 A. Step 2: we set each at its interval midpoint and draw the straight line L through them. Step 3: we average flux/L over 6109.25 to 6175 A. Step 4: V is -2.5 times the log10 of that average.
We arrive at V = 0.03 mag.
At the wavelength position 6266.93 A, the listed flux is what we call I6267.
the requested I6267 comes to 11.68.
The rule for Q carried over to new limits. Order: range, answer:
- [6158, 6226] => 11.6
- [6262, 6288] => 12.3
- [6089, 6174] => 11.9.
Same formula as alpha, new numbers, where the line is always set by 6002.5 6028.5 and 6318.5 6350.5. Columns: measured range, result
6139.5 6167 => 1.0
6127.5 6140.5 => 0.2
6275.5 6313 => -1.4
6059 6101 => -1.7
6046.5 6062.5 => -0.7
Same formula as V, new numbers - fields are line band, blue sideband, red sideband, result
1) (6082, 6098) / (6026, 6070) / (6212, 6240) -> 0.00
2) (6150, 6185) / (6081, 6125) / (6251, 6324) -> 0.06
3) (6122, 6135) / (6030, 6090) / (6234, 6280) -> 0.03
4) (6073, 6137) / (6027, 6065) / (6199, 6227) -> 0.02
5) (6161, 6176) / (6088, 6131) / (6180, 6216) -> 0.05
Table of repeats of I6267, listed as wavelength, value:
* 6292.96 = 12.61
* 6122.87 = 12.31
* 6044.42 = 12.85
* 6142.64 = 12.36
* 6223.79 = 11.32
